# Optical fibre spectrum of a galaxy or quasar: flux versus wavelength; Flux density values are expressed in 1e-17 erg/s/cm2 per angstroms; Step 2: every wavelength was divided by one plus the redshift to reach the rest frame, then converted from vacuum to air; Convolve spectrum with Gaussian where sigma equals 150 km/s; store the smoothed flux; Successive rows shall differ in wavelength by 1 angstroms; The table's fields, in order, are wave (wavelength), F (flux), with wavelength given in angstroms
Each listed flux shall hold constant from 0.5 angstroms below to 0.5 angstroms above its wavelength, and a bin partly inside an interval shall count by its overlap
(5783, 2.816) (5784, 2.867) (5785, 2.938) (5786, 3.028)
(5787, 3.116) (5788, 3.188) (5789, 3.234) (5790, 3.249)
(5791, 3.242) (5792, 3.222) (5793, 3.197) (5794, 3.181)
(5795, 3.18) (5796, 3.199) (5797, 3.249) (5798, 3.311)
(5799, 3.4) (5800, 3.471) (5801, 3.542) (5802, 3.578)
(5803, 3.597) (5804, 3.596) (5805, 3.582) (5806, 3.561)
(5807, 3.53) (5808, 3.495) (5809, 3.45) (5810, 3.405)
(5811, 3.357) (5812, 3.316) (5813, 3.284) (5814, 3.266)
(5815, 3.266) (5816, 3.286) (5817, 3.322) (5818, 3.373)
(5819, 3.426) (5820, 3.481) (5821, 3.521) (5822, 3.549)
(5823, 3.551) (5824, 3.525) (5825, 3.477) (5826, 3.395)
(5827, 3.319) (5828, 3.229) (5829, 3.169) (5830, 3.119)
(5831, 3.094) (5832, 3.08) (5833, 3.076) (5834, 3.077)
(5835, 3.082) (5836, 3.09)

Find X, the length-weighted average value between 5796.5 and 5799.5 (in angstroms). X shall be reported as 3.32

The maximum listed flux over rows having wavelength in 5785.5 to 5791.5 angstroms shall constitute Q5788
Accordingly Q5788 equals 3.249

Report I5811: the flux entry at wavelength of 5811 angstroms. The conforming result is 3.357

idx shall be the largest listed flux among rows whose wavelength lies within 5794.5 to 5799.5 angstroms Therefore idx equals 3.4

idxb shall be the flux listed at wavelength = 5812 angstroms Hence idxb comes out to 3.316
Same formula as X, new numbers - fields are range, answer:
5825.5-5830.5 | 3.25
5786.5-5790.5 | 3.2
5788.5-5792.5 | 3.24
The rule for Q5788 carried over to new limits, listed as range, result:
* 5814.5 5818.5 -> 3.373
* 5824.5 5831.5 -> 3.477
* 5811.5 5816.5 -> 3.316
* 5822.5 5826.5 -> 3.551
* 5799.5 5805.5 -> 3.597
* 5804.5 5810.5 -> 3.582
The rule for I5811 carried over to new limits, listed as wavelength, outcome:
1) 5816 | 3.286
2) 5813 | 3.284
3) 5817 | 3.322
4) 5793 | 3.197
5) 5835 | 3.082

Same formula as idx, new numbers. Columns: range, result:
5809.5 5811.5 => 3.405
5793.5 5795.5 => 3.181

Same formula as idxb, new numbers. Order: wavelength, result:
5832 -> 3.08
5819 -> 3.426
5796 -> 3.199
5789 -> 3.234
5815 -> 3.266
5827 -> 3.319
